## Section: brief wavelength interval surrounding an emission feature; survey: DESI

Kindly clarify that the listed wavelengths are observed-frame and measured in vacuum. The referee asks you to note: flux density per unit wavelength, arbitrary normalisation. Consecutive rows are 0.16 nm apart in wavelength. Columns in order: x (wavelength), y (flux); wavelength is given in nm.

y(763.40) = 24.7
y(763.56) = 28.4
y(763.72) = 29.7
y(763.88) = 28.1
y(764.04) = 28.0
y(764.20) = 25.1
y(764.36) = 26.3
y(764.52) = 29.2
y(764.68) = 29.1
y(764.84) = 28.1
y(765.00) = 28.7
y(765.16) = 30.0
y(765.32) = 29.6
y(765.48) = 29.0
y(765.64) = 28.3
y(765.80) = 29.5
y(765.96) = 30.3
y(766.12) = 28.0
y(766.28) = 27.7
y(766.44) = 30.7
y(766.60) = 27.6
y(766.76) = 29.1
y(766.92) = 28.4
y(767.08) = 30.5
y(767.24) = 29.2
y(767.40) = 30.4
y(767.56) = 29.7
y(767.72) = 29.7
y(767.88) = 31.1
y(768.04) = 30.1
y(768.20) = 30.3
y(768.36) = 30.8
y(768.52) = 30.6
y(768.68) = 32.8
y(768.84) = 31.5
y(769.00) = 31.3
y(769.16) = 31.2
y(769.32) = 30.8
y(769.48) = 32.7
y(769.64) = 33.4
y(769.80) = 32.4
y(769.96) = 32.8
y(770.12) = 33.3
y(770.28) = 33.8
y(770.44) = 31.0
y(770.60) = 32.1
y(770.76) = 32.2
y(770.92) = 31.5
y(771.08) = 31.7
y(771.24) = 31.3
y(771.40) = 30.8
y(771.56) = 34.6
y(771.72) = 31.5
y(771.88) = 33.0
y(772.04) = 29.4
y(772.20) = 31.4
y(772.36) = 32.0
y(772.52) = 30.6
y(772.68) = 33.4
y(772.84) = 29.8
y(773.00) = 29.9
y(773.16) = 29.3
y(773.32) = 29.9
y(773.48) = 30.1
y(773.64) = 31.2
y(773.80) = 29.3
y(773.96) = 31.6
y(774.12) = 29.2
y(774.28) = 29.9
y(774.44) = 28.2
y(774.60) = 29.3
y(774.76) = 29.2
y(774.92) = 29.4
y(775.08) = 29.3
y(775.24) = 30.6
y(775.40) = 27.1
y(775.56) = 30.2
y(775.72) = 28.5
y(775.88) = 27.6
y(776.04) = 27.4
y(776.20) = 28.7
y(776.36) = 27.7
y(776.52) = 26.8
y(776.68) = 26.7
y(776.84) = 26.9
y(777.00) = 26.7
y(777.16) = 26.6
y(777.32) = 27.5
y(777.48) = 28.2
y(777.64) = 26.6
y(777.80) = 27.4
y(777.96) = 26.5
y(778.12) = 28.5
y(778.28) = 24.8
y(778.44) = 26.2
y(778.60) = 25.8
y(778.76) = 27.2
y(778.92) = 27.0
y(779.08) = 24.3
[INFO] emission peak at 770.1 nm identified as Mg II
